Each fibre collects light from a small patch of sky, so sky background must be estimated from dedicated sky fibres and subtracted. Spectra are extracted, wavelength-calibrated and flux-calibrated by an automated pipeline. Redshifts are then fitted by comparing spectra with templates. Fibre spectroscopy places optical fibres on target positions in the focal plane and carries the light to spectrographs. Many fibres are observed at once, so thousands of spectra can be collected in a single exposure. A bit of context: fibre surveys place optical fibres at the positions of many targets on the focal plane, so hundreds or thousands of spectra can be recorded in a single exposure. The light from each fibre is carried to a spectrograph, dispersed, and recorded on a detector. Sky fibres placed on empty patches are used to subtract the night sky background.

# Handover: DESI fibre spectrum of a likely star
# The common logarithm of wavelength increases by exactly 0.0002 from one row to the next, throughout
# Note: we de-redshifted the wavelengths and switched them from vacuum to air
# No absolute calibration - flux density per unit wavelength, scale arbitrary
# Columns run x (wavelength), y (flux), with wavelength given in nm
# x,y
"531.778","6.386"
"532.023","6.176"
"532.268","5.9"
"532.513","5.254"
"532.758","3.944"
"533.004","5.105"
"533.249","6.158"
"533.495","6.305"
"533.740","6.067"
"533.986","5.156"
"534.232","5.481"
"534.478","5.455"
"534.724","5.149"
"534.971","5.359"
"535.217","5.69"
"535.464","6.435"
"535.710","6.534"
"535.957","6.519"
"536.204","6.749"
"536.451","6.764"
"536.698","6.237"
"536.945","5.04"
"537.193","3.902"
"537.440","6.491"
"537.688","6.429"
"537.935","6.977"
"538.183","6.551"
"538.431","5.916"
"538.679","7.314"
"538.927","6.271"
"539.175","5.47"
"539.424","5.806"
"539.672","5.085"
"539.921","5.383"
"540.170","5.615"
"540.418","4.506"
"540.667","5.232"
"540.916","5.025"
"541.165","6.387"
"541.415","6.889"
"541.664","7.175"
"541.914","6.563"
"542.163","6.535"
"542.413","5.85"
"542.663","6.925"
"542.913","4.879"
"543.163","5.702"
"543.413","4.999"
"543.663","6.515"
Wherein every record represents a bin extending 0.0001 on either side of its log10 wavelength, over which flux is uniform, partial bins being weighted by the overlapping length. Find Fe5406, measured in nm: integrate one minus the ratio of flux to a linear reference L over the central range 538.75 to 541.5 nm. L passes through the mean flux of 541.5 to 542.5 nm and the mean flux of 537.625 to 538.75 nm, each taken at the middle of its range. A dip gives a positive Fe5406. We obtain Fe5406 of 0.41 nm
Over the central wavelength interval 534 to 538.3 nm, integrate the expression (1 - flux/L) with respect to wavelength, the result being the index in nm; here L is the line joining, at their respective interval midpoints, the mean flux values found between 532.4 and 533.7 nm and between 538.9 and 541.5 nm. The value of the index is -0.387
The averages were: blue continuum 5.4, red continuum 5.56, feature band 5.96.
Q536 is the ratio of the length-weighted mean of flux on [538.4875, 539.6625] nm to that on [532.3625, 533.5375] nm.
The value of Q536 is 1.15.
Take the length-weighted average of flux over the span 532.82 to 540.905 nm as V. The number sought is 5.82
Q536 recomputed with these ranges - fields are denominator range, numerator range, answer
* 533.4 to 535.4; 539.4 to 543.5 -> 1.04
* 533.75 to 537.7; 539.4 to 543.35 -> 1.00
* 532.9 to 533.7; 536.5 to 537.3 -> 0.89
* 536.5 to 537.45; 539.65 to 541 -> 0.95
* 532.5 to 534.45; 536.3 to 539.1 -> 1.13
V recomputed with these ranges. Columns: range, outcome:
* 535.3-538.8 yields 6.27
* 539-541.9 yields 5.73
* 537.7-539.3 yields 6.42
